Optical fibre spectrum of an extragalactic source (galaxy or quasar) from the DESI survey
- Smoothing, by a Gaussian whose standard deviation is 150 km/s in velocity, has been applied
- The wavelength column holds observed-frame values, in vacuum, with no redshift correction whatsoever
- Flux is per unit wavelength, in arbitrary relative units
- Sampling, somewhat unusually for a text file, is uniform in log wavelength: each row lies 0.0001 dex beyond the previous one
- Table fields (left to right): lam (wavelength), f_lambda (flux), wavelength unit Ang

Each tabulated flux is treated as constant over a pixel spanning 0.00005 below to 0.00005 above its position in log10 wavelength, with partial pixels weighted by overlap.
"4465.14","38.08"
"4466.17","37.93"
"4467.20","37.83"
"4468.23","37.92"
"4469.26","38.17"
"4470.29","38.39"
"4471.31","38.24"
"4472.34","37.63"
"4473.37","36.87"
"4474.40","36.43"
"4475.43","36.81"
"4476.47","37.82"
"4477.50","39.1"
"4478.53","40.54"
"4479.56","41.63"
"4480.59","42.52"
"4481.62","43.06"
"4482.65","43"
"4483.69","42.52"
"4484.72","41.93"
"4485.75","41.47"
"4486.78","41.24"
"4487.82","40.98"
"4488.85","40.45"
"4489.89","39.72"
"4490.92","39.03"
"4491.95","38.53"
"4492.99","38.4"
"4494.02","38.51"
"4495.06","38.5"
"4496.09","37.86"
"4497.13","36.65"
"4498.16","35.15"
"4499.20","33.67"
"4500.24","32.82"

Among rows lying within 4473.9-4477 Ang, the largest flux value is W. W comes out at 37.82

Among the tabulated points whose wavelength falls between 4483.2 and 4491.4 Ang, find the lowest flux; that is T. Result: 39.03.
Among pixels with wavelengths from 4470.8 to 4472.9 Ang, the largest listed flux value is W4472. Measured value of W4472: 38.24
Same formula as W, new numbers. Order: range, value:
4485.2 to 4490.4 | 41.47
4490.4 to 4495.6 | 39.03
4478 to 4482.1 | 43.06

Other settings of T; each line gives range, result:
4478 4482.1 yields 40.54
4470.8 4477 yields 36.43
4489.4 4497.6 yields 36.65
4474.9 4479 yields 36.81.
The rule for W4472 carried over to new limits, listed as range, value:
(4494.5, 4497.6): 38.5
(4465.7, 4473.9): 38.39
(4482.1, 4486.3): 43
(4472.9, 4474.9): 36.87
